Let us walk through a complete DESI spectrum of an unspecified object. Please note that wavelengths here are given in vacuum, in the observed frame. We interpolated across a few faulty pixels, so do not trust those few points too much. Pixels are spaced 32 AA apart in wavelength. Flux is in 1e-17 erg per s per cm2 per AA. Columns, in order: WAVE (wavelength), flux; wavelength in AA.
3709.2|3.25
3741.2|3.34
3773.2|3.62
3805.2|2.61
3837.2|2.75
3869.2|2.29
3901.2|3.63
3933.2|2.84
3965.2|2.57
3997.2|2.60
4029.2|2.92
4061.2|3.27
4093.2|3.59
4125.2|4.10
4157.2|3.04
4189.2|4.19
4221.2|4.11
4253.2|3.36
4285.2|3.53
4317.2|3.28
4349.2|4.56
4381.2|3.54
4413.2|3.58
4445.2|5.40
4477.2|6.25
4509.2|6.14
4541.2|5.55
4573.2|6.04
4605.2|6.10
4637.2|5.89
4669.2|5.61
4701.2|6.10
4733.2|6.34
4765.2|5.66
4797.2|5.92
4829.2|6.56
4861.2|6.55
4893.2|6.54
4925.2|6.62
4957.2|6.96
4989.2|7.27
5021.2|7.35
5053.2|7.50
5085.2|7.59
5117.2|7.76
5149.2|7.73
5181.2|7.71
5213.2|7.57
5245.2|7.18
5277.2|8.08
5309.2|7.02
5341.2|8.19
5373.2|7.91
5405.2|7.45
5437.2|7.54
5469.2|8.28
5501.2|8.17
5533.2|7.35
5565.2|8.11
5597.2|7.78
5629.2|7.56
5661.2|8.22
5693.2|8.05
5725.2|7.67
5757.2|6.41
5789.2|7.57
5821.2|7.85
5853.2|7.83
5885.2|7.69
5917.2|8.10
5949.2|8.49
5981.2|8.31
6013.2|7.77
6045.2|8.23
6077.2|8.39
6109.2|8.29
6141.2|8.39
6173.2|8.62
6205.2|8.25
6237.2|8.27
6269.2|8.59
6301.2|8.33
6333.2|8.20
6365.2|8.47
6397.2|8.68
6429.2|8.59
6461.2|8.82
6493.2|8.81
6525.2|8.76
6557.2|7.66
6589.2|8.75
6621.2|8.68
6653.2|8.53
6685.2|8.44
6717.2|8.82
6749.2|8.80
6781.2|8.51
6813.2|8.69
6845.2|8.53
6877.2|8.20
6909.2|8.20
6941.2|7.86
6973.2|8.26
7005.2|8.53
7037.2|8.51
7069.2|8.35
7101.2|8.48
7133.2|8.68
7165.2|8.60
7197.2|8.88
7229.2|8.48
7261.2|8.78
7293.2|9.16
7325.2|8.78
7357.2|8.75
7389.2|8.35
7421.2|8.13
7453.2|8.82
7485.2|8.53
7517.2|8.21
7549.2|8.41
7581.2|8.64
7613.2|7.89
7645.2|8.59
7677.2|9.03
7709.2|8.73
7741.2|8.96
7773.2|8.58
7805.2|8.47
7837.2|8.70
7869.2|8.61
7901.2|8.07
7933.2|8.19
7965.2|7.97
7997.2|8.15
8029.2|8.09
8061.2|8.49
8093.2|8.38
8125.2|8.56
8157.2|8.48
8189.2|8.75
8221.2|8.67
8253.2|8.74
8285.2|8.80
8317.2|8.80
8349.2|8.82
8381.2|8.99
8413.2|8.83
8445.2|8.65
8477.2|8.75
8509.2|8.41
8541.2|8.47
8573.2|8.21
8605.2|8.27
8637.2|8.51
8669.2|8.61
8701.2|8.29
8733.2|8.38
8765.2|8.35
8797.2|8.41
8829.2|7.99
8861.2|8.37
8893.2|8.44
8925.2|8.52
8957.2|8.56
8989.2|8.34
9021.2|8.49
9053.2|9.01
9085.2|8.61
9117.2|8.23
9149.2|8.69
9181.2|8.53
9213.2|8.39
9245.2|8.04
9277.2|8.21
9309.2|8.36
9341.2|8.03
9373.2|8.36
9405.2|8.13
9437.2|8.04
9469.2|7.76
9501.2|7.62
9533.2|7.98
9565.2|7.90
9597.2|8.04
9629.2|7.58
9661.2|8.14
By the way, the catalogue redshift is 0.112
